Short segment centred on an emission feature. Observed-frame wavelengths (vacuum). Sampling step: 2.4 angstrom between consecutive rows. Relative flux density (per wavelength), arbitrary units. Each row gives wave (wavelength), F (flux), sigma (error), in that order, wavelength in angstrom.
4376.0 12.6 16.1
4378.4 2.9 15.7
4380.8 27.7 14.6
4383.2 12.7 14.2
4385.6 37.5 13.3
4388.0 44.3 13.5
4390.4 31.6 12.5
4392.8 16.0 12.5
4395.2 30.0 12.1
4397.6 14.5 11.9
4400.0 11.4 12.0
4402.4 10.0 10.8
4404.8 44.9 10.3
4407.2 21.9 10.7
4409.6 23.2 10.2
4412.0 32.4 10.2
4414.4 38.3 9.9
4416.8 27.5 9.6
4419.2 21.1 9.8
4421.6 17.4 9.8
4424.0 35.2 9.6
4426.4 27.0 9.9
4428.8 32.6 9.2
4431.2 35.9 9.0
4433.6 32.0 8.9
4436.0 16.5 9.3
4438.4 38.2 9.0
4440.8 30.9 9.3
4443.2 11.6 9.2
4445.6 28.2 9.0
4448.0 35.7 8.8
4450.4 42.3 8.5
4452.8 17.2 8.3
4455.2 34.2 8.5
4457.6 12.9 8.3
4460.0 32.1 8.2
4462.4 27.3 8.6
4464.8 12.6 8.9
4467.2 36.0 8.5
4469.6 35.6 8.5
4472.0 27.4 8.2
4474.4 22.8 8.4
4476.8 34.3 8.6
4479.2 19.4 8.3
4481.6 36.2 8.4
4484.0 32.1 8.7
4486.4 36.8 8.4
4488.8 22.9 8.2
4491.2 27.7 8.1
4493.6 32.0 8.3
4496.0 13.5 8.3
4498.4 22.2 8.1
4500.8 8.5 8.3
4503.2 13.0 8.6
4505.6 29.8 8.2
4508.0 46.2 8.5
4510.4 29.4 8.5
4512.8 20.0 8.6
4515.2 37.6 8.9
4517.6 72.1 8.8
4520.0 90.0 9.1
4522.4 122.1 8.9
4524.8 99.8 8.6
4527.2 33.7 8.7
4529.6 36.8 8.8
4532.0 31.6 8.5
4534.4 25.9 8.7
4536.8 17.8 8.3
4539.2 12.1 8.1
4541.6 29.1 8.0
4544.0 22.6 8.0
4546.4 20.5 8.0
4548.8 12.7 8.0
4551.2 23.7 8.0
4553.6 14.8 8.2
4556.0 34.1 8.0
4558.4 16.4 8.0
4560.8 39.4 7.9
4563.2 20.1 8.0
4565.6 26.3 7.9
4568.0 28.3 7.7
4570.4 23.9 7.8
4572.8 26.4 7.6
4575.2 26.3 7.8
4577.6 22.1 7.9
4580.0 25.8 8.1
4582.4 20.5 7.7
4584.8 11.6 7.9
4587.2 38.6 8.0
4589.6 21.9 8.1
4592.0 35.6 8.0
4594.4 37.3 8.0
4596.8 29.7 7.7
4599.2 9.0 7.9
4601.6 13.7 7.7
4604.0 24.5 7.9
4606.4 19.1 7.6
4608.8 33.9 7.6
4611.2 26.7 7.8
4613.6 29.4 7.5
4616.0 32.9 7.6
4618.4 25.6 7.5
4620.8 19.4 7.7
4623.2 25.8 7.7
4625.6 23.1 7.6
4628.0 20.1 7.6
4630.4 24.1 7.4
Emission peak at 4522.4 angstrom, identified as [O II] 3727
